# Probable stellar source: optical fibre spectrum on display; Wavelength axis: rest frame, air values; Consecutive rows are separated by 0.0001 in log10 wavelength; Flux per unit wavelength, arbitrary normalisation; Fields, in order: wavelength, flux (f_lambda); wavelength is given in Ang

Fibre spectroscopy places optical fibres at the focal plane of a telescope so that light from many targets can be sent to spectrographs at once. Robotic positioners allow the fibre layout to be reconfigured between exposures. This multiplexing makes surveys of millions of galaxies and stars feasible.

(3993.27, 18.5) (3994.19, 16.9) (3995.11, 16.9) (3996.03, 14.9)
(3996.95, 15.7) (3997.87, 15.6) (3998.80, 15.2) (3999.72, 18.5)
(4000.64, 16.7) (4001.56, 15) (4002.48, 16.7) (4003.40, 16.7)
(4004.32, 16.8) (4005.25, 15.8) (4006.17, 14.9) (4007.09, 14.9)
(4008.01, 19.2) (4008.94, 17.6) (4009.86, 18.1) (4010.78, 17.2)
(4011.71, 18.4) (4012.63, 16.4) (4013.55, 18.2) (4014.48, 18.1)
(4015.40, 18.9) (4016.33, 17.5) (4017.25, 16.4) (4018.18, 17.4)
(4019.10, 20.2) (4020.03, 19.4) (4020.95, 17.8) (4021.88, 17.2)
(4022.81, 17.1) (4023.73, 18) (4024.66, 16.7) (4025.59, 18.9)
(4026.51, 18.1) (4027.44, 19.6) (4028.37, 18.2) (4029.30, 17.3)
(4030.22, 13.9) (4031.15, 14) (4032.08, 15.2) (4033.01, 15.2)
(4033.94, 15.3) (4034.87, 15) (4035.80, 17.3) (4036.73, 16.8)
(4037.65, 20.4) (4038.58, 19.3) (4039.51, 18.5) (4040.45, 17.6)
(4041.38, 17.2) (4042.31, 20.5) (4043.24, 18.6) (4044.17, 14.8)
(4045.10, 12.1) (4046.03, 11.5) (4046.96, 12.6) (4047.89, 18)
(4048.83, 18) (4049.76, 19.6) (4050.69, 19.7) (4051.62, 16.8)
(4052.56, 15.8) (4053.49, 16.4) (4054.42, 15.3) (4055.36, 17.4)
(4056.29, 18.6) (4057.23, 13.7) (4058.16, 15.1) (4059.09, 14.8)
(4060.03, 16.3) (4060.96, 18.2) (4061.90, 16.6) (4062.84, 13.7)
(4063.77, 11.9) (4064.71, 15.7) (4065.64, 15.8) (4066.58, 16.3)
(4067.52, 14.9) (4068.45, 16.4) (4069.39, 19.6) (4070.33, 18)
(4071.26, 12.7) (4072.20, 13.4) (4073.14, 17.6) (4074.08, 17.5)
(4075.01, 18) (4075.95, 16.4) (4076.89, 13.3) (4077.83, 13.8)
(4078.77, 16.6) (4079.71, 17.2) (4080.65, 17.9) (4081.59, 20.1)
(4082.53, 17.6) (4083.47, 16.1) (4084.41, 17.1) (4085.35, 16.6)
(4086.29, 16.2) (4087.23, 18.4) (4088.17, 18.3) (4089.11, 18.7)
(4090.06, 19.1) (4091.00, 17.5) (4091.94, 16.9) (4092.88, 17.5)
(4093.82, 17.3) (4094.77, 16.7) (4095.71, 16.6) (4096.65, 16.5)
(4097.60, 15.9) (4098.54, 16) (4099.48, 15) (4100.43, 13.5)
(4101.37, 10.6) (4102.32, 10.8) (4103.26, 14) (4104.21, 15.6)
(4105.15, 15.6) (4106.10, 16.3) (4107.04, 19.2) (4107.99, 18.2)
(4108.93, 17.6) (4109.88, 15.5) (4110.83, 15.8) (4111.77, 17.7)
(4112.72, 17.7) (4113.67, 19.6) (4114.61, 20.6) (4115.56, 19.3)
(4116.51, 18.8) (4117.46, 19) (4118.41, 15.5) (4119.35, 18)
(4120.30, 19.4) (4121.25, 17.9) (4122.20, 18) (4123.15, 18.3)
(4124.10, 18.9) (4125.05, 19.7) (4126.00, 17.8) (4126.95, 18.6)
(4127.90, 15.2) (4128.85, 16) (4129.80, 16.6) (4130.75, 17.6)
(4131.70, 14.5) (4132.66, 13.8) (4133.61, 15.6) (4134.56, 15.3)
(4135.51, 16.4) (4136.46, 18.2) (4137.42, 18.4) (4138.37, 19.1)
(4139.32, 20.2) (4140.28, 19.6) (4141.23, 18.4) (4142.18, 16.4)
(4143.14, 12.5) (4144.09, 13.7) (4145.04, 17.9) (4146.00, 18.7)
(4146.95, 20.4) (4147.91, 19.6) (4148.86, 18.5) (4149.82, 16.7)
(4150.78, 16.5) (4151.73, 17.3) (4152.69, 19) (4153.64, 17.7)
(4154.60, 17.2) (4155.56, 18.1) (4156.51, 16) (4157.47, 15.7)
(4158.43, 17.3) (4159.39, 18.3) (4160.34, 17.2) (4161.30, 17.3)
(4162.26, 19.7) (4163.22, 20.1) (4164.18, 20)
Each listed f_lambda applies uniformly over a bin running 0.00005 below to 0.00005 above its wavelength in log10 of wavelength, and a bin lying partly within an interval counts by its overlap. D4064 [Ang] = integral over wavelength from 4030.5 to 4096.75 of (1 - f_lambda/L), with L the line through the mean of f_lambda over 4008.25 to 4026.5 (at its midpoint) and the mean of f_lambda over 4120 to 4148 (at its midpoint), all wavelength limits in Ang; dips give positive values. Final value 4.2 Ang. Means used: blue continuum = 17.9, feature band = 16.6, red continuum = 17.4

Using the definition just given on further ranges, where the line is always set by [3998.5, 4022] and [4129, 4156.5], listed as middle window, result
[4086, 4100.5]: 0.24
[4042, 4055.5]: 0.69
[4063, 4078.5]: 1.43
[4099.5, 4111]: 1.37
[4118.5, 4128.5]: -0.46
